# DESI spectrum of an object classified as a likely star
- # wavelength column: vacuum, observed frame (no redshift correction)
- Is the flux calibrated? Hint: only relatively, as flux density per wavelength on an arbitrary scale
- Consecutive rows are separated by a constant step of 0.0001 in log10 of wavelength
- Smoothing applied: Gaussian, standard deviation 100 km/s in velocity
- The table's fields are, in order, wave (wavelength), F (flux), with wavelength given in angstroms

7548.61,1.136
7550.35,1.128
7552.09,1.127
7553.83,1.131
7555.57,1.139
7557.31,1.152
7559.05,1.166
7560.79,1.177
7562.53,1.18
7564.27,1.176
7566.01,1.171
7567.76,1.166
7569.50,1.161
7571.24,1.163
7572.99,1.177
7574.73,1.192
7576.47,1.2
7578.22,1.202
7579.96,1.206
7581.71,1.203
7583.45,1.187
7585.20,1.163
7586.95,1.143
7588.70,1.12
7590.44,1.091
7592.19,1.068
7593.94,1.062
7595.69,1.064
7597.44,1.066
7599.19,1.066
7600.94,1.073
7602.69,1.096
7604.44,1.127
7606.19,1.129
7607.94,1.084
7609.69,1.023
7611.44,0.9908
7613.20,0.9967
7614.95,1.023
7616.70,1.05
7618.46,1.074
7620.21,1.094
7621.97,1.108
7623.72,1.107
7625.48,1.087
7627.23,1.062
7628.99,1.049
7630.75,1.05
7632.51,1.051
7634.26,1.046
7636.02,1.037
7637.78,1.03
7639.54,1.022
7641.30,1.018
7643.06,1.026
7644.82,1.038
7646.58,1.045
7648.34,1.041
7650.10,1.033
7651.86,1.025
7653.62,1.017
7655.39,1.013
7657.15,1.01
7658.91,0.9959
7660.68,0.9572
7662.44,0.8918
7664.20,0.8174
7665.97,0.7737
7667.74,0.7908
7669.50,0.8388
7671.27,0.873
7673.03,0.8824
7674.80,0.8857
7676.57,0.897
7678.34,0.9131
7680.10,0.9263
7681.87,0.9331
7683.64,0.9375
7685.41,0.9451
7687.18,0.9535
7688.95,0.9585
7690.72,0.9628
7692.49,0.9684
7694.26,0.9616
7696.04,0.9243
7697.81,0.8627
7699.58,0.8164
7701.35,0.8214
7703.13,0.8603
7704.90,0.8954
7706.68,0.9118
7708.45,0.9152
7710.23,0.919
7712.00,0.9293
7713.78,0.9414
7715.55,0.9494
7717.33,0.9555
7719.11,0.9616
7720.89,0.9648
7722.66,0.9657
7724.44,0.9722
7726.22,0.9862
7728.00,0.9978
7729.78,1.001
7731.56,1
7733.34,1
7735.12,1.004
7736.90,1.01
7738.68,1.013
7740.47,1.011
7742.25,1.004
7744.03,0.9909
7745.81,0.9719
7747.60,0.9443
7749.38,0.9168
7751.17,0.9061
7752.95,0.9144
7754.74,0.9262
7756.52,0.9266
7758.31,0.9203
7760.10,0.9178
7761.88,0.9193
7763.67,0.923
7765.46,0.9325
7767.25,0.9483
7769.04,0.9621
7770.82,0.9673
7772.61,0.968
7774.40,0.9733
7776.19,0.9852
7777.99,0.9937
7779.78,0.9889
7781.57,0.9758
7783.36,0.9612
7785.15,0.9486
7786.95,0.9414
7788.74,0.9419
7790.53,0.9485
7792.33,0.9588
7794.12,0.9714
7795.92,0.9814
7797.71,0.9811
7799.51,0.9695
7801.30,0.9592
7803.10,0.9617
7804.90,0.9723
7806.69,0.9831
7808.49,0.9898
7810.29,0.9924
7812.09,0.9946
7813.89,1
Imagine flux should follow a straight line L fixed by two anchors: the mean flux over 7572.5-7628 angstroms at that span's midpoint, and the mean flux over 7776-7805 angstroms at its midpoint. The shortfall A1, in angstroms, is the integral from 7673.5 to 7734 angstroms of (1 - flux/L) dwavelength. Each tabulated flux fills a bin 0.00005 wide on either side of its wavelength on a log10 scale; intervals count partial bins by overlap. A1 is 5.5 angstroms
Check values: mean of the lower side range 1.1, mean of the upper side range 0.966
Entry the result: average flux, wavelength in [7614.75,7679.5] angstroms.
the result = 0.99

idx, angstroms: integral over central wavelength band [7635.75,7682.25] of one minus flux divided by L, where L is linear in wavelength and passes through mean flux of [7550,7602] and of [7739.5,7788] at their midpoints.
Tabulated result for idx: 4.7 angstroms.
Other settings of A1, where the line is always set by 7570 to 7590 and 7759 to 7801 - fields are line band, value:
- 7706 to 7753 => 2.2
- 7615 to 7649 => 2.0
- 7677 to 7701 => 3.0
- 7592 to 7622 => 2.1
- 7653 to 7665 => 1.5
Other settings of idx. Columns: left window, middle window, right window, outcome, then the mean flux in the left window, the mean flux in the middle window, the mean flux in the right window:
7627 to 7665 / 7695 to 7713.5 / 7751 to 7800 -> 1.82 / 1.01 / 0.888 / 0.952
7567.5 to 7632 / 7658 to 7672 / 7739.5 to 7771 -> 2.30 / 1.11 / 0.867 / 0.944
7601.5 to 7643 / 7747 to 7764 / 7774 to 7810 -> 1.16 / 1.06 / 0.921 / 0.97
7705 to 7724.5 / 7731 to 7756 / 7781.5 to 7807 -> -0.59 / 0.941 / 0.971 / 0.963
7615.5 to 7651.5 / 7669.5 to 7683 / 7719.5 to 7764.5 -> 1.59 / 1.05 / 0.898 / 0.964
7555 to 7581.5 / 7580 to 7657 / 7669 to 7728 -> 0.70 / 1.18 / 1.07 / 0.923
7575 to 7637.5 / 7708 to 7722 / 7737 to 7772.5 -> 0.63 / 1.09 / 0.943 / 0.95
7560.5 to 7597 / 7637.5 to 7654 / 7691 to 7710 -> -0.29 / 1.15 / 1.03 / 0.897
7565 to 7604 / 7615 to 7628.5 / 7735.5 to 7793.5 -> 0.27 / 1.14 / 1.08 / 0.957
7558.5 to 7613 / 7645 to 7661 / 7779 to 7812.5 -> 0.90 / 1.13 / 1.02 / 0.969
